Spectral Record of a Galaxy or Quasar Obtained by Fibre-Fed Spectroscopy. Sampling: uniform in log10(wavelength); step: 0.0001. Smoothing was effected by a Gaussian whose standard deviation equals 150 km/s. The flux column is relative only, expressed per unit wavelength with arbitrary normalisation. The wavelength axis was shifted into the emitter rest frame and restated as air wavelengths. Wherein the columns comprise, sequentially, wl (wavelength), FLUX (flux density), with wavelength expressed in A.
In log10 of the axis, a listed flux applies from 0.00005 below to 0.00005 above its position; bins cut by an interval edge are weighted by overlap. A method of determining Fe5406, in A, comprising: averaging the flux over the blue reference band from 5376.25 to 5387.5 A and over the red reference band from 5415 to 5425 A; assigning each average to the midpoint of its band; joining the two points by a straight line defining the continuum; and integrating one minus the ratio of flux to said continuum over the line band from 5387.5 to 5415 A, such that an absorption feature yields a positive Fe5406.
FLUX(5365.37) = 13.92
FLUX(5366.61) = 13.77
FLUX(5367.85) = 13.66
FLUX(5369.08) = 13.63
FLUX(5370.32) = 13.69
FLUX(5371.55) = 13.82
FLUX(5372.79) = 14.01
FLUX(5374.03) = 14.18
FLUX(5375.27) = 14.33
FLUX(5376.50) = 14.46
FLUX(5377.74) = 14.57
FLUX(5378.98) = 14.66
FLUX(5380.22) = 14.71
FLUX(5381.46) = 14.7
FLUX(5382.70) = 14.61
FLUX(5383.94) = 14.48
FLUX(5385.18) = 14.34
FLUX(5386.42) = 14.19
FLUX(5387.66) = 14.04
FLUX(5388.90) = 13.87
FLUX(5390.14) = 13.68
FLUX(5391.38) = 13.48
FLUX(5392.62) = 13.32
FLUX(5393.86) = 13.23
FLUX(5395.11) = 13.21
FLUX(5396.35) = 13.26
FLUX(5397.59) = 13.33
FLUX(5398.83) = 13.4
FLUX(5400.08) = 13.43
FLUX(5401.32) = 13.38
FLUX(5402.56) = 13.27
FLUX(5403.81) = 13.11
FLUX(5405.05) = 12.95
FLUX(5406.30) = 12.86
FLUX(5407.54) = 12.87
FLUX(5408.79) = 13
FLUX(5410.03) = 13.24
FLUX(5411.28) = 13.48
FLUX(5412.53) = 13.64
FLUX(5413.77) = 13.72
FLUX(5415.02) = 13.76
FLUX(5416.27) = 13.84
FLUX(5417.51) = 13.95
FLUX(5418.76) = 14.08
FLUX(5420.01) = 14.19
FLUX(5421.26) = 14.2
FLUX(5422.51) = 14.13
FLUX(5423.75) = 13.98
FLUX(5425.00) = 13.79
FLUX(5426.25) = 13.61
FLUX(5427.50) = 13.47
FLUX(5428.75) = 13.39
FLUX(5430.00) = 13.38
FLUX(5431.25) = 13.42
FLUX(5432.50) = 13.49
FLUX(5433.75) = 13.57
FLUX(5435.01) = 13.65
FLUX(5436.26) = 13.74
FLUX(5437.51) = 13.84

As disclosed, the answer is 1.7 A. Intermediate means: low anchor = 14.5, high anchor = 14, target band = 13.4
